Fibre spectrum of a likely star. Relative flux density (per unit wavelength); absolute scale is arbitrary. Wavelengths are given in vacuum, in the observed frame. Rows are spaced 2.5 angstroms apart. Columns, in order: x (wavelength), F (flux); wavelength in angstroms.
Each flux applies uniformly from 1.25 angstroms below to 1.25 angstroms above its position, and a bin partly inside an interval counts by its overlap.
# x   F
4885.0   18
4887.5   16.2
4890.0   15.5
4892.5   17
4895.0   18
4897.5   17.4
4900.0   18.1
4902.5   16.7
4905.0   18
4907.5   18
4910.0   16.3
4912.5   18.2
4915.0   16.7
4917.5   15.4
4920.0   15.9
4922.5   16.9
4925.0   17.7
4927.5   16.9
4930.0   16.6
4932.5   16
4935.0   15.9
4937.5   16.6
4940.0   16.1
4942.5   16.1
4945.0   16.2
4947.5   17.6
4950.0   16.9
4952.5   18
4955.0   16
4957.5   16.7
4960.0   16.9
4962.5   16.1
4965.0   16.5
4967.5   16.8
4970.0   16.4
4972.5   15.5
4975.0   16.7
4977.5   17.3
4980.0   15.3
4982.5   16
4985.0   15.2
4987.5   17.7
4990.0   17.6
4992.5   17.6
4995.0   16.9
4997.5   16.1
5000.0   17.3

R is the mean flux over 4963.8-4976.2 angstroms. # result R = 16.4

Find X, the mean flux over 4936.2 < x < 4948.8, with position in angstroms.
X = 16.5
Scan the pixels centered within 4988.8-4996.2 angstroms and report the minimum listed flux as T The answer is 16.9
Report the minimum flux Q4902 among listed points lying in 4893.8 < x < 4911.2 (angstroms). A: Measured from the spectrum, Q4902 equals 16.3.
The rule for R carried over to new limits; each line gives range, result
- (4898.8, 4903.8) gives 17.4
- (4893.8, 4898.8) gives 17.7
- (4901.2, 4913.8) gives 17.4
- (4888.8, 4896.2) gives 16.8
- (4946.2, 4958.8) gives 17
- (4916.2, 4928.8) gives 16.6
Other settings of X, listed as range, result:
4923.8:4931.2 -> 17.1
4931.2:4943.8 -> 16.1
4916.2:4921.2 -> 15.7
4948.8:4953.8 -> 17.4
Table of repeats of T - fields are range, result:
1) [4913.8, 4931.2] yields 15.4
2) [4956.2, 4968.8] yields 16.1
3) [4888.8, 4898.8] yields 15.5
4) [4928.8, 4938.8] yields 15.9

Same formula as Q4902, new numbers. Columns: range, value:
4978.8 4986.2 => 15.2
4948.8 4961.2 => 16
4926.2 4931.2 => 16.6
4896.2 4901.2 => 17.4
